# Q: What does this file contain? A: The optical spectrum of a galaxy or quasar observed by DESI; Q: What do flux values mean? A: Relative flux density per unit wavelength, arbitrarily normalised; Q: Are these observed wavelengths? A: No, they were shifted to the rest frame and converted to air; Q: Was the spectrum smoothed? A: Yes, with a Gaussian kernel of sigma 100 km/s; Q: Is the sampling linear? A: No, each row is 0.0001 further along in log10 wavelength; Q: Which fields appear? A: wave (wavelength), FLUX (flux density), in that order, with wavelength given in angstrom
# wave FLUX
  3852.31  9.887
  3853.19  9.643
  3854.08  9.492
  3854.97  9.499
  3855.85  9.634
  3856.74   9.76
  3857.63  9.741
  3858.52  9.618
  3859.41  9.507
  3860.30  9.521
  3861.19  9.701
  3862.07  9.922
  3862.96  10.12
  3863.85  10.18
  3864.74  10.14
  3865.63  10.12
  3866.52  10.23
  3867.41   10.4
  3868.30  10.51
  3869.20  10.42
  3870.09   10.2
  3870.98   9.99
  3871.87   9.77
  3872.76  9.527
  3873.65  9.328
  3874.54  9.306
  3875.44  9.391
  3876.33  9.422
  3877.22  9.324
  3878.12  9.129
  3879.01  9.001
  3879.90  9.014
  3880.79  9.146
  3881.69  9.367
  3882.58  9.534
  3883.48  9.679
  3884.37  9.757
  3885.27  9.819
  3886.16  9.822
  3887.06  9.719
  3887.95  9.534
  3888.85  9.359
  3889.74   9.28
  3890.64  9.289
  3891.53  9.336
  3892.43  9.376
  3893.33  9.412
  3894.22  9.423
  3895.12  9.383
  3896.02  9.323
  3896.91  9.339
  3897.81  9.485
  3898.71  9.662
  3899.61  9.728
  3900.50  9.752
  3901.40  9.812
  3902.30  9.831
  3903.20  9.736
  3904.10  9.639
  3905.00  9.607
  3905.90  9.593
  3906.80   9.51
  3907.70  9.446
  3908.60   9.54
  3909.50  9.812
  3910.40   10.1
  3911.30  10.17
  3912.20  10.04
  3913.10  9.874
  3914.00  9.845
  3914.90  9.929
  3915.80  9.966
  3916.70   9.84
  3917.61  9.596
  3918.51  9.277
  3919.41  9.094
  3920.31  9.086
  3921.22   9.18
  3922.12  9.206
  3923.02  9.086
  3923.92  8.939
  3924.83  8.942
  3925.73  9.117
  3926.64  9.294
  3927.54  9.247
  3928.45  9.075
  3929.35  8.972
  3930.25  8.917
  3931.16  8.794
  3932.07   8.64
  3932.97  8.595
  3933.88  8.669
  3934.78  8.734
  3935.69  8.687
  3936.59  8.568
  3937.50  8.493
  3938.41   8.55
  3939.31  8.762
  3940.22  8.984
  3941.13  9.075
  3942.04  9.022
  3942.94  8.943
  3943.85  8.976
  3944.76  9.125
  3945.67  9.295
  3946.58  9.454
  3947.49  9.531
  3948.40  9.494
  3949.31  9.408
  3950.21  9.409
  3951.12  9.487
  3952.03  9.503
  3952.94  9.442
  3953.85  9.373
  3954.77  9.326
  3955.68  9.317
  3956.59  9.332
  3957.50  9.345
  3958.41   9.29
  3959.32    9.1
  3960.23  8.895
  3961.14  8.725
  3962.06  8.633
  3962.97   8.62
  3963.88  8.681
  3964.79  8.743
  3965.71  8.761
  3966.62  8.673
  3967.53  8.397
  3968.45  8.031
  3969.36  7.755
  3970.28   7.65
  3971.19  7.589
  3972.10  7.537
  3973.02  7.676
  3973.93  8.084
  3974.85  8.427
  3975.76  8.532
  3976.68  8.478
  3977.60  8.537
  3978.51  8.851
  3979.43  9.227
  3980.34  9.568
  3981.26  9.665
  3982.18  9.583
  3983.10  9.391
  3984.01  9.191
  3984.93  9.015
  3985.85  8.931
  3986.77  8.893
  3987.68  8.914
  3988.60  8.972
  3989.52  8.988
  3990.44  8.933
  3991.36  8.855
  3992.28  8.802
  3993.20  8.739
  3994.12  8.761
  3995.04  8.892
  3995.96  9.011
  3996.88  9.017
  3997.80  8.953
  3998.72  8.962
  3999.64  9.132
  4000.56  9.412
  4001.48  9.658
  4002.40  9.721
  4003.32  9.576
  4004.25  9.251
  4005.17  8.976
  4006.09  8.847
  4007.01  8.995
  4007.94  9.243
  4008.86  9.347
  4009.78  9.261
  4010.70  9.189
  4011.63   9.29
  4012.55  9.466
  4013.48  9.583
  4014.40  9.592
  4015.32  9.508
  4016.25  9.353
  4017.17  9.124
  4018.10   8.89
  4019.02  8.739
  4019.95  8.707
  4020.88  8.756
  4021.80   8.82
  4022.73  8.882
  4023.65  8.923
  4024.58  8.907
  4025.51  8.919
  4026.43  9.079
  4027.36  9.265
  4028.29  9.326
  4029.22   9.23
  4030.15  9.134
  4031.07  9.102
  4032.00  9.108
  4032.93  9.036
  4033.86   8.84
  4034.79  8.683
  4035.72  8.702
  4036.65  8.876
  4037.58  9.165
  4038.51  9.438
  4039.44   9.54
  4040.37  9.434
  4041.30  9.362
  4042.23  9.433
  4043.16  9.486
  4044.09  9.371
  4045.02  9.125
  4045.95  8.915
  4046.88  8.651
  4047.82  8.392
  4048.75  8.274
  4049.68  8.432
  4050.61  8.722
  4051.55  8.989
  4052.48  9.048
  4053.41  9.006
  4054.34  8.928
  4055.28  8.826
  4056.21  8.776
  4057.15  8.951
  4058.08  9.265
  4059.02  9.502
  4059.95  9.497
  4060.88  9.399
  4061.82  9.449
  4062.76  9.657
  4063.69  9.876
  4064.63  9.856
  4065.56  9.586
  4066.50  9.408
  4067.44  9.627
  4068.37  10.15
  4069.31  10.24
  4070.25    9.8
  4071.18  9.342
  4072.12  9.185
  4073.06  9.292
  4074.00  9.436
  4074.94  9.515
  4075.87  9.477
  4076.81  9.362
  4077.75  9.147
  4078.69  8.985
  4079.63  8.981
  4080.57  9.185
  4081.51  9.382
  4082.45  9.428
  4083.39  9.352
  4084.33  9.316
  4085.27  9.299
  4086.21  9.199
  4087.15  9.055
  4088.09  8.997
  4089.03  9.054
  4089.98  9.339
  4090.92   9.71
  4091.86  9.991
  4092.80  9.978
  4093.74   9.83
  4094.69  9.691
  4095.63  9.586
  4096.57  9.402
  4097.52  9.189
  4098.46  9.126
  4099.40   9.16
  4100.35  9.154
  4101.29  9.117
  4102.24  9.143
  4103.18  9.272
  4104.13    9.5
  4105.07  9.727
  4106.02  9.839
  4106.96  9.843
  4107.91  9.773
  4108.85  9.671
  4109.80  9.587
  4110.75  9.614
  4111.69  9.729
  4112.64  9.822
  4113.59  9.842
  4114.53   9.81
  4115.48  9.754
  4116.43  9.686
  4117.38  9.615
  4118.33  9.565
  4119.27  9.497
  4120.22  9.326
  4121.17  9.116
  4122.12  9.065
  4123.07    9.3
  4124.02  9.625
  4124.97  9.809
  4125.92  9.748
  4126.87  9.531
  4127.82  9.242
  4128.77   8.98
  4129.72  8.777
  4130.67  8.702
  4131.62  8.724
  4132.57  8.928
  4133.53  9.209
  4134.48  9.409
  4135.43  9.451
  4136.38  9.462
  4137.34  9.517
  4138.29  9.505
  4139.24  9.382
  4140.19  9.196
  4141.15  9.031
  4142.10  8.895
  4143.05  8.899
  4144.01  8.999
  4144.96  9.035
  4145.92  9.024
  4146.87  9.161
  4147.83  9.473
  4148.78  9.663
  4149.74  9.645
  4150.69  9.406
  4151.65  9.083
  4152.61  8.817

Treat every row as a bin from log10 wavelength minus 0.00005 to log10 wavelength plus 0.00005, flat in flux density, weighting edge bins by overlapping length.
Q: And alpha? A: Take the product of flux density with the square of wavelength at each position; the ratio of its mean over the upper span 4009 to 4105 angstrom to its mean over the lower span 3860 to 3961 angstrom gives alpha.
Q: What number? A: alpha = 1.06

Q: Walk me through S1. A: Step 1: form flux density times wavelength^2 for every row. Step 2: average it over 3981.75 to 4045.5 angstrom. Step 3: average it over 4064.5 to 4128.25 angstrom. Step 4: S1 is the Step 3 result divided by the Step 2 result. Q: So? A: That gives 1.1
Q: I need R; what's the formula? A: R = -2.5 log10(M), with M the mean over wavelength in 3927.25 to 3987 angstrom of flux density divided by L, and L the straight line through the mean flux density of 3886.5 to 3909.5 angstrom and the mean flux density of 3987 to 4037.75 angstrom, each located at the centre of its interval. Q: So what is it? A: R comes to 0.051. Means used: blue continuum 9.53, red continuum 9.08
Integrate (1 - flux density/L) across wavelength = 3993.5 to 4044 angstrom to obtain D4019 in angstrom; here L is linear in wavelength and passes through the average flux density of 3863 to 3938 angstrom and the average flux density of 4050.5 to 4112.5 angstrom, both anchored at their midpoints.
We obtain 1.5 angstrom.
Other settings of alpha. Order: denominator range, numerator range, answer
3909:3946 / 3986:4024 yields 1.03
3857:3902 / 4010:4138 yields 1.06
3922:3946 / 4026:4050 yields 1.07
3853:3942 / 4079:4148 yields 1.10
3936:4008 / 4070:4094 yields 1.11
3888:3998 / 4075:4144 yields 1.12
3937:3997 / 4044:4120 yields 1.12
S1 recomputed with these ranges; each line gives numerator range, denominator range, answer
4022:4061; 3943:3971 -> 1.05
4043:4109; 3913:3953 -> 1.09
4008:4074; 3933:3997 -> 1.08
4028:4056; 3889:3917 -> 1.00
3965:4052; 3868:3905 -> 1.00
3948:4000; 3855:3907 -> 0.96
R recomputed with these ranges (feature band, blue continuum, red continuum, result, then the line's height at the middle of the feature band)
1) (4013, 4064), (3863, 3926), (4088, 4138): 0.048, 9.5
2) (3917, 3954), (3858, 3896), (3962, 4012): 0.017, 9.22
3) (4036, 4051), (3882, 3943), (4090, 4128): 0.052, 9.48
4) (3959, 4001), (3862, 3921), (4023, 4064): 0.070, 9.32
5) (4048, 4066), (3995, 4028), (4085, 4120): 0.022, 9.33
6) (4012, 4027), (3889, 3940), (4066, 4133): 0.036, 9.39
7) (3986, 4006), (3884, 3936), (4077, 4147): 0.039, 9.4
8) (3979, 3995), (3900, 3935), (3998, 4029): 0.019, 9.24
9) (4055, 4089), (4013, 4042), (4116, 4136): -0.023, 9.19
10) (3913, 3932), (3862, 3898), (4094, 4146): 0.036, 9.58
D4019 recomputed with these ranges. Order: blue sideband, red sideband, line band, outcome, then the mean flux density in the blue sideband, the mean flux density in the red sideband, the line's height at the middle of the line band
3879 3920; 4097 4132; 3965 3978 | 1.9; 9.59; 9.43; 9.54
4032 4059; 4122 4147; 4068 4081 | -0.5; 9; 9.21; 9.07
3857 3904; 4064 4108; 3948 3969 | 1.2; 9.64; 9.45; 9.57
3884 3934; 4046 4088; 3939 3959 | 0.3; 9.45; 9.25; 9.4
